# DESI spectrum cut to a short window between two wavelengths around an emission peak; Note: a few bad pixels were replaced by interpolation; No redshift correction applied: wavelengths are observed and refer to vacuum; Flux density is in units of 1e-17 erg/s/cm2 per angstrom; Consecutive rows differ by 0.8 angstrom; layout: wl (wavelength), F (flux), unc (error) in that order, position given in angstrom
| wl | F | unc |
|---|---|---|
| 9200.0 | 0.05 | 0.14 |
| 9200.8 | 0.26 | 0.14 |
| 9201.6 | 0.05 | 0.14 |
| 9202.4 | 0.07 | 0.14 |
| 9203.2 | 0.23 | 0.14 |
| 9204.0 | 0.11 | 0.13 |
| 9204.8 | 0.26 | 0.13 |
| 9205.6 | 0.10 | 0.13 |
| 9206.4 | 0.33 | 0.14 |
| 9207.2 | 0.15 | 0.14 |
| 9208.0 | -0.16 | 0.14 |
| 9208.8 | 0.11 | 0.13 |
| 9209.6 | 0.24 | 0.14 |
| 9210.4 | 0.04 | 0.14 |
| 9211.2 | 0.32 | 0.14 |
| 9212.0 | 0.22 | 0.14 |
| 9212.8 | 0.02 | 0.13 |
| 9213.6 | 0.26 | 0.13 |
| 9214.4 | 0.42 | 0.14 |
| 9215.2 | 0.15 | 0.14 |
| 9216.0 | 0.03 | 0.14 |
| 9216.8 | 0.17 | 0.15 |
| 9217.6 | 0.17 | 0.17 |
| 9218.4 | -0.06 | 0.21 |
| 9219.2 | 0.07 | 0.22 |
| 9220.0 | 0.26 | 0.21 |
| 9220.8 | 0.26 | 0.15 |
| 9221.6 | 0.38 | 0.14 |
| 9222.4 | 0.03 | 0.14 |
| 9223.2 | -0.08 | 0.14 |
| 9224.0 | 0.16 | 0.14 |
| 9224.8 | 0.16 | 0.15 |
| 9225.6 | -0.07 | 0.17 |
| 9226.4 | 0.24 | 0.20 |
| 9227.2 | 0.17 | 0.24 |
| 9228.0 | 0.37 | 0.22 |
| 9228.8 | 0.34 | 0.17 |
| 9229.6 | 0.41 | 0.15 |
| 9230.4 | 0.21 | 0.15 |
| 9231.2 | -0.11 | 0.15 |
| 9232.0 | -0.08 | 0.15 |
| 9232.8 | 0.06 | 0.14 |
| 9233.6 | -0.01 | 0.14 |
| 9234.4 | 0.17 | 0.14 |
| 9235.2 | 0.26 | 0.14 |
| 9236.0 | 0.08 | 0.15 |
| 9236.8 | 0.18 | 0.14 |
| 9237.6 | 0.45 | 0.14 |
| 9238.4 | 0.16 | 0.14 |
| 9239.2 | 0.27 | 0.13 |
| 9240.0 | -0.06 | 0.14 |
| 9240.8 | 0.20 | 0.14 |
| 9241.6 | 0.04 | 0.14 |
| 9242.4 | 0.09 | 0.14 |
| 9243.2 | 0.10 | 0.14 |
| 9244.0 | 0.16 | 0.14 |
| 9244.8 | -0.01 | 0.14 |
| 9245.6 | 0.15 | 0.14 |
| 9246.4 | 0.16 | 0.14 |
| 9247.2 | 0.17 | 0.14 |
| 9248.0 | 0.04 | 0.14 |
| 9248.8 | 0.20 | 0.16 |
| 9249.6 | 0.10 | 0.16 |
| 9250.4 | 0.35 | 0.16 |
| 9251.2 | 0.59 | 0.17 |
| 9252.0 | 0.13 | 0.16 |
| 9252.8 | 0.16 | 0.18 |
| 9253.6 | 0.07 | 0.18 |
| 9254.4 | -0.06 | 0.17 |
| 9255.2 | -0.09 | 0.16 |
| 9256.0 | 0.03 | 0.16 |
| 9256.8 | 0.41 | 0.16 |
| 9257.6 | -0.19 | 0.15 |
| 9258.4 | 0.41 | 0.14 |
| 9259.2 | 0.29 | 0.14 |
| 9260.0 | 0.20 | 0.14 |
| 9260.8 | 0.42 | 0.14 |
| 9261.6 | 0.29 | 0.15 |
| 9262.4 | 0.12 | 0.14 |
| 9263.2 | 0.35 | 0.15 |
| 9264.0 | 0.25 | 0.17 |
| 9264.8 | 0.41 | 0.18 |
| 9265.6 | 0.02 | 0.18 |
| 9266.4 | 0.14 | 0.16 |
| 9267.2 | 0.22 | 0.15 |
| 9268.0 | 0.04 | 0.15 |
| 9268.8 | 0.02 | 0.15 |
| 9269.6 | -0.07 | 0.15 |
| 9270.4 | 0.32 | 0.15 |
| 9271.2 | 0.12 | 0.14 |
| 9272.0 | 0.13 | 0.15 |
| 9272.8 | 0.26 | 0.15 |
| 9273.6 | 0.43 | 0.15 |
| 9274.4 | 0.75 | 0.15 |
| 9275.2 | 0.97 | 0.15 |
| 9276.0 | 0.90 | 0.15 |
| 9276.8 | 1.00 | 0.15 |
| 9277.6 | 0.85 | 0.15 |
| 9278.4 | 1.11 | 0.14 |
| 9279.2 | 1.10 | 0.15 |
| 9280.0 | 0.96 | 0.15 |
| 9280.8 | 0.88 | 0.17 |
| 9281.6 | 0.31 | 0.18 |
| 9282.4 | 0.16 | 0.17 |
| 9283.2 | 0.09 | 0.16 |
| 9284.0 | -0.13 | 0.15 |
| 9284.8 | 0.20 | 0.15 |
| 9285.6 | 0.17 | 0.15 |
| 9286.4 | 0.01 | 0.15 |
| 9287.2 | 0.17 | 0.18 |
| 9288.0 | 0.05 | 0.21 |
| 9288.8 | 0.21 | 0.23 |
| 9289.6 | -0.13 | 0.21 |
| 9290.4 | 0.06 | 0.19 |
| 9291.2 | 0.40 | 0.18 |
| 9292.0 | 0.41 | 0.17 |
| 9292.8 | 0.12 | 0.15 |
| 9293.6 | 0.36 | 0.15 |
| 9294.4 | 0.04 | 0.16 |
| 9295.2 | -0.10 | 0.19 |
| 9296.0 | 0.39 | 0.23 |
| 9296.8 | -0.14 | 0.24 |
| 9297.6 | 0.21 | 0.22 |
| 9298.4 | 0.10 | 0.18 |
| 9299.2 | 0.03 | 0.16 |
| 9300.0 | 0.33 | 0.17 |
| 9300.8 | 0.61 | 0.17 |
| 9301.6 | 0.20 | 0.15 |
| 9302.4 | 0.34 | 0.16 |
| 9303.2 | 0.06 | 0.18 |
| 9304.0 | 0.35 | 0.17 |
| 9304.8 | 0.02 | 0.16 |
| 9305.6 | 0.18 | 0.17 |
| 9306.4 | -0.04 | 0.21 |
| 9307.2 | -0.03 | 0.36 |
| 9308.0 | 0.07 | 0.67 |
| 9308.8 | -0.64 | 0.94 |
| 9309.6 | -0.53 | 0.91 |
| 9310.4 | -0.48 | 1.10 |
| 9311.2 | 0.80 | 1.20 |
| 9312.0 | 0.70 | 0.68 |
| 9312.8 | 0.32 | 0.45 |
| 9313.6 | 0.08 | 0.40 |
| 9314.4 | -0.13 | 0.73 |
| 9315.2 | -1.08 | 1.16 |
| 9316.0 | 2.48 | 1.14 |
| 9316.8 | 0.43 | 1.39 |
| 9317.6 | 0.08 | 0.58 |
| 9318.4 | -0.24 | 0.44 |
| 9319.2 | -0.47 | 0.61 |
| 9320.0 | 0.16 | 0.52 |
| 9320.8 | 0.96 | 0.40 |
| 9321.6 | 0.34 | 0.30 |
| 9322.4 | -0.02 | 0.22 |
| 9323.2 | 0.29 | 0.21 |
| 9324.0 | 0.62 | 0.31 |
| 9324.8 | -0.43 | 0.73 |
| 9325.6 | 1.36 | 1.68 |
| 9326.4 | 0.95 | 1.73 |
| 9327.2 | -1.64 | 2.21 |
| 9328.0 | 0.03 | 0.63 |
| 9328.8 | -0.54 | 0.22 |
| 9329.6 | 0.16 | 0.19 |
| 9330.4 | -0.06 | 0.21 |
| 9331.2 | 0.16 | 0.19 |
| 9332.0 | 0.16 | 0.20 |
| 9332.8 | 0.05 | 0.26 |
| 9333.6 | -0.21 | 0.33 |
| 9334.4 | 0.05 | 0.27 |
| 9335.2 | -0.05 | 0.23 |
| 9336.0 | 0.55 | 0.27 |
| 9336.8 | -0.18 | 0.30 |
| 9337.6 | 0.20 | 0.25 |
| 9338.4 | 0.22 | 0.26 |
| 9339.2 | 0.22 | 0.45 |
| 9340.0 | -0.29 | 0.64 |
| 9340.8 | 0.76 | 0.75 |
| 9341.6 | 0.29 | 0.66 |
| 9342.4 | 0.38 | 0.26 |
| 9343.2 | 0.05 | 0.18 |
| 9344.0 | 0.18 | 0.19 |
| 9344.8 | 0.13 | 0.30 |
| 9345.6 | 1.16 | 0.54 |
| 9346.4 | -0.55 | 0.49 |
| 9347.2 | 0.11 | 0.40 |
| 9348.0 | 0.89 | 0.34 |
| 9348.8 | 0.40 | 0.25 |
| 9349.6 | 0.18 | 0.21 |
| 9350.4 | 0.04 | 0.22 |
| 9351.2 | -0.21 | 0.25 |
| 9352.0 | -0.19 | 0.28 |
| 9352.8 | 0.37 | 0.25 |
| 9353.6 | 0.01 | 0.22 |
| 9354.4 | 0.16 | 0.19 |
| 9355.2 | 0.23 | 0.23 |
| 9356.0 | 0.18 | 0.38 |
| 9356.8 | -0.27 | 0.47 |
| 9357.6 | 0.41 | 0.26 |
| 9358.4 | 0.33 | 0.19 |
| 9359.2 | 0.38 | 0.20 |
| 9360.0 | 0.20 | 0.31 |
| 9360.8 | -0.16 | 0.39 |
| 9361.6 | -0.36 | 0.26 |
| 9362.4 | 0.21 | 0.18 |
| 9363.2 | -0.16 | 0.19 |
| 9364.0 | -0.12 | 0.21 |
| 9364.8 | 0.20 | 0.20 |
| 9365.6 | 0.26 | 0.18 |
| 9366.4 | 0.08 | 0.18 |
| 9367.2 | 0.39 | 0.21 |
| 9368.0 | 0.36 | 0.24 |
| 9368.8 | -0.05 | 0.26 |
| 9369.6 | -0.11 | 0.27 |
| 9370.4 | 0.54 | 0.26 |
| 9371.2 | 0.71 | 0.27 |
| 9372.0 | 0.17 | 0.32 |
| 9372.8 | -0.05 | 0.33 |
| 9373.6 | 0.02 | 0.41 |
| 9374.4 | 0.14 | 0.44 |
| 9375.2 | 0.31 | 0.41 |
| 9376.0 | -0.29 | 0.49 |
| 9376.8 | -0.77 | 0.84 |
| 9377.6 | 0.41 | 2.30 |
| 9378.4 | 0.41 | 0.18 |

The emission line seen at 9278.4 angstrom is H-beta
